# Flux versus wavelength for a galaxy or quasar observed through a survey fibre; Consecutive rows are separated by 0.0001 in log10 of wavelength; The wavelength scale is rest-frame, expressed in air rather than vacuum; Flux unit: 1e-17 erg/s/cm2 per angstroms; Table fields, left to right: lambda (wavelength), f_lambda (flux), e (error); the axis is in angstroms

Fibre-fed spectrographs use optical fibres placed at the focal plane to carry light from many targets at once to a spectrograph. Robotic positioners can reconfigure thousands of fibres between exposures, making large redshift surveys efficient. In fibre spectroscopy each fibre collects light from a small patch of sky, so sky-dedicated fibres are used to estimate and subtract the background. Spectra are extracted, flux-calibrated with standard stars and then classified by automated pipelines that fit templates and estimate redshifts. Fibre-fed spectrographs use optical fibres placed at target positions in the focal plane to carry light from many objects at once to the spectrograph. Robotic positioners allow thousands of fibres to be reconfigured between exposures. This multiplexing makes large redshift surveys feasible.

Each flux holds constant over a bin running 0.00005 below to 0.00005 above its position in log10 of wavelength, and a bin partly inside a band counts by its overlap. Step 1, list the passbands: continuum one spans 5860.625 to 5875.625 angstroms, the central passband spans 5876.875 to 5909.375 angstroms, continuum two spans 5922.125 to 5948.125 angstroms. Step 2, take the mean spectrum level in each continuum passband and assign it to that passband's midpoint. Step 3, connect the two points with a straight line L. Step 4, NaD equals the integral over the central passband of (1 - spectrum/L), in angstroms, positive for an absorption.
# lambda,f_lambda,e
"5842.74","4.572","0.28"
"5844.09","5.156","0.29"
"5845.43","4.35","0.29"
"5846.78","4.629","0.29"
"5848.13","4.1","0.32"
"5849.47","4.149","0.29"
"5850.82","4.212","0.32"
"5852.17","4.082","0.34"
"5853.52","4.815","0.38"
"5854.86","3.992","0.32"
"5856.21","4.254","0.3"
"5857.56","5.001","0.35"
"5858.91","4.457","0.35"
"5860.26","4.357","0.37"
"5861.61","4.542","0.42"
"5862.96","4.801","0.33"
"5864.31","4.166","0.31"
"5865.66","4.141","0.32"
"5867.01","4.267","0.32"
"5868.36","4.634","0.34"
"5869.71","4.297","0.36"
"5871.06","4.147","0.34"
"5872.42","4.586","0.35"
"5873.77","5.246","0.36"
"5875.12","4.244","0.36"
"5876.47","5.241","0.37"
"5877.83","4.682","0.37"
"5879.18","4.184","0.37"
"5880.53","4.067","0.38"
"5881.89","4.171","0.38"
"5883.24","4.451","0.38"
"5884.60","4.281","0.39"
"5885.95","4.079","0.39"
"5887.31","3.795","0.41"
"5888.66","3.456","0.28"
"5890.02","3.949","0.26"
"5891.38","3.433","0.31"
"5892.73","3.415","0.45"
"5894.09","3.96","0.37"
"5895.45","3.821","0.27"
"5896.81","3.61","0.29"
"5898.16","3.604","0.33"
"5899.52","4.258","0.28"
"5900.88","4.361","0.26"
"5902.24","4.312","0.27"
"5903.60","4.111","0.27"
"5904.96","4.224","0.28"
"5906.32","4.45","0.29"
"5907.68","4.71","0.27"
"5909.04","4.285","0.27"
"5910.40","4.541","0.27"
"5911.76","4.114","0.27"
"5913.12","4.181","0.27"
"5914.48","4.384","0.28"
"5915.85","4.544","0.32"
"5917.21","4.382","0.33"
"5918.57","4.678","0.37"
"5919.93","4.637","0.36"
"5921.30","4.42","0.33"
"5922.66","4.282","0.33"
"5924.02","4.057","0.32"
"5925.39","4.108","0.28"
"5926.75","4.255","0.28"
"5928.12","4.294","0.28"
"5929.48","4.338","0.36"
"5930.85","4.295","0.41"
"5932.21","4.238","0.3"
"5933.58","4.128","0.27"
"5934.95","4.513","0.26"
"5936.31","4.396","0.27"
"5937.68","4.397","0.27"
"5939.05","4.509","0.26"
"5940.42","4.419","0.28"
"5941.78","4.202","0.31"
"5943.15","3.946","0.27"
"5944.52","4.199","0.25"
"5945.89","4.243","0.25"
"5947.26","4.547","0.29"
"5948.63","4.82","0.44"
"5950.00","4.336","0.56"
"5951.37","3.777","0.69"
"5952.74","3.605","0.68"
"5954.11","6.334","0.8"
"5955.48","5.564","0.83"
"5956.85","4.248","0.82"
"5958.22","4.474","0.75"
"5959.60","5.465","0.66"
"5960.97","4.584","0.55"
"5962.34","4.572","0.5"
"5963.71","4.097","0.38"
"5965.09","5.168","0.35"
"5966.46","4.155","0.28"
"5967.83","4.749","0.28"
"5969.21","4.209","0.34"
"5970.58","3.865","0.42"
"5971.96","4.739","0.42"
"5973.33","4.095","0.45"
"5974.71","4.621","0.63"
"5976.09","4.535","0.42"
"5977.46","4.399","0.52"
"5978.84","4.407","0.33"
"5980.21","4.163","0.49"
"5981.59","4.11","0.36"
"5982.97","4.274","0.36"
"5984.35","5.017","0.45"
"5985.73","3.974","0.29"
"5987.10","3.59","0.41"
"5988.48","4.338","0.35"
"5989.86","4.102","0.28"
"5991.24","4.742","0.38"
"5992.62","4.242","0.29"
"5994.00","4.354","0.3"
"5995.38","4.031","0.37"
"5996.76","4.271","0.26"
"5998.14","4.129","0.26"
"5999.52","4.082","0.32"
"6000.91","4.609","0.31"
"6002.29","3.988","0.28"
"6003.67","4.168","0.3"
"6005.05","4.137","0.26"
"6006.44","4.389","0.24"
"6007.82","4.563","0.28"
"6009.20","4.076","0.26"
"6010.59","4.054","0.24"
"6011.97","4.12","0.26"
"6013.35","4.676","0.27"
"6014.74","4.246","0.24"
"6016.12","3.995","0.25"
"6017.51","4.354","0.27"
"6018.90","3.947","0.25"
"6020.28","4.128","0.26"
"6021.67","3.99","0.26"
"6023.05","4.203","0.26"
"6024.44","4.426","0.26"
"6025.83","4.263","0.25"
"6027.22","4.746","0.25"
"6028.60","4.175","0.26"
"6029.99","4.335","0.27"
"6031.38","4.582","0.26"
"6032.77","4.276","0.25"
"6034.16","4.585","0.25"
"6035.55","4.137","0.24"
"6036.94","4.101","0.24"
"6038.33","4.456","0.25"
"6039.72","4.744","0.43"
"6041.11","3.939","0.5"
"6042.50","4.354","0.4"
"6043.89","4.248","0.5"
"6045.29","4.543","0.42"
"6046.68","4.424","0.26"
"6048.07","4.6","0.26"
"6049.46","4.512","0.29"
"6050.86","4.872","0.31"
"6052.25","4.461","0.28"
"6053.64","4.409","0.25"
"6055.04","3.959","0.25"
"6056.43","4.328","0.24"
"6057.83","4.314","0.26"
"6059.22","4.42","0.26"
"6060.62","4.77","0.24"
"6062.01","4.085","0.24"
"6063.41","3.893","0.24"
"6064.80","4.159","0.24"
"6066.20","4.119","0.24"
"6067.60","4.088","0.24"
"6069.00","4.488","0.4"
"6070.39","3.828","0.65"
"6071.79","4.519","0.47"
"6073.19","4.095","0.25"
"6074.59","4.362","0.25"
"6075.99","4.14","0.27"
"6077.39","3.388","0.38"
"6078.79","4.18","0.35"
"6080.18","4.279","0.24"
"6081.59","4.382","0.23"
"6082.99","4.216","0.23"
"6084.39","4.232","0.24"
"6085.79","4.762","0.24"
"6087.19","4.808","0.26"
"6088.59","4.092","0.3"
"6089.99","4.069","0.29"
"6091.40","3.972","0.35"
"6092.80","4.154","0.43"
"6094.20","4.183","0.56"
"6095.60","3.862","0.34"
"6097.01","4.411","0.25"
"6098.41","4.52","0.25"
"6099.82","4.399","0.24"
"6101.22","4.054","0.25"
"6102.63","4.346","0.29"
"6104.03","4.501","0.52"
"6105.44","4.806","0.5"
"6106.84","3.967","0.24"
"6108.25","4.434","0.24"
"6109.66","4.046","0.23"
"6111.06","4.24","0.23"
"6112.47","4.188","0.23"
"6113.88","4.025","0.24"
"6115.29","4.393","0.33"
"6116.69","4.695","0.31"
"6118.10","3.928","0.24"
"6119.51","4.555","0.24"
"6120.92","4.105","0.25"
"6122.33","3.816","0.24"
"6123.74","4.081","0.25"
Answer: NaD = 2.4 angstroms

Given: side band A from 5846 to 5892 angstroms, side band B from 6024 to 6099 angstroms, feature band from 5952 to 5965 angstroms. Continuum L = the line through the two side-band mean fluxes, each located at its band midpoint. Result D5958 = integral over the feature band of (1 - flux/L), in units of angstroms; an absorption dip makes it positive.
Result -1.4 angstroms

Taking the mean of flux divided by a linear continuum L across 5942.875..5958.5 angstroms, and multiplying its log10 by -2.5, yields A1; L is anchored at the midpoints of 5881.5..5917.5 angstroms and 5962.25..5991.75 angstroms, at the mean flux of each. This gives -0.06 mag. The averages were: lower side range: 4.1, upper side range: 4.35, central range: 4.52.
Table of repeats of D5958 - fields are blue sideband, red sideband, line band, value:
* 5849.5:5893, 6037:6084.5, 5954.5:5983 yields -1.53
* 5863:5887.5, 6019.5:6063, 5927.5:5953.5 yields 0.61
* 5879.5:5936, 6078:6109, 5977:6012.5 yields -0.07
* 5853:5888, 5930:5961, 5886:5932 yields 3.03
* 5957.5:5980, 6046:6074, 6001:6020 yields 0.85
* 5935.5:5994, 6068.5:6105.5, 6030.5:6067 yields -0.41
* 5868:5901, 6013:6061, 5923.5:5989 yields -2.46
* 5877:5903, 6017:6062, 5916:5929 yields -0.88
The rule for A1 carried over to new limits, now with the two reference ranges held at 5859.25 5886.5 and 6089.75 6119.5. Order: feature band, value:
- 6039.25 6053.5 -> -0.04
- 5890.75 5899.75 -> 0.19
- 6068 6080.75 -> 0.04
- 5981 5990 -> 0.04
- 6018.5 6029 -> 0.02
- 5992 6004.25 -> 0.03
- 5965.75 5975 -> 0.00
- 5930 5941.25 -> 0.01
